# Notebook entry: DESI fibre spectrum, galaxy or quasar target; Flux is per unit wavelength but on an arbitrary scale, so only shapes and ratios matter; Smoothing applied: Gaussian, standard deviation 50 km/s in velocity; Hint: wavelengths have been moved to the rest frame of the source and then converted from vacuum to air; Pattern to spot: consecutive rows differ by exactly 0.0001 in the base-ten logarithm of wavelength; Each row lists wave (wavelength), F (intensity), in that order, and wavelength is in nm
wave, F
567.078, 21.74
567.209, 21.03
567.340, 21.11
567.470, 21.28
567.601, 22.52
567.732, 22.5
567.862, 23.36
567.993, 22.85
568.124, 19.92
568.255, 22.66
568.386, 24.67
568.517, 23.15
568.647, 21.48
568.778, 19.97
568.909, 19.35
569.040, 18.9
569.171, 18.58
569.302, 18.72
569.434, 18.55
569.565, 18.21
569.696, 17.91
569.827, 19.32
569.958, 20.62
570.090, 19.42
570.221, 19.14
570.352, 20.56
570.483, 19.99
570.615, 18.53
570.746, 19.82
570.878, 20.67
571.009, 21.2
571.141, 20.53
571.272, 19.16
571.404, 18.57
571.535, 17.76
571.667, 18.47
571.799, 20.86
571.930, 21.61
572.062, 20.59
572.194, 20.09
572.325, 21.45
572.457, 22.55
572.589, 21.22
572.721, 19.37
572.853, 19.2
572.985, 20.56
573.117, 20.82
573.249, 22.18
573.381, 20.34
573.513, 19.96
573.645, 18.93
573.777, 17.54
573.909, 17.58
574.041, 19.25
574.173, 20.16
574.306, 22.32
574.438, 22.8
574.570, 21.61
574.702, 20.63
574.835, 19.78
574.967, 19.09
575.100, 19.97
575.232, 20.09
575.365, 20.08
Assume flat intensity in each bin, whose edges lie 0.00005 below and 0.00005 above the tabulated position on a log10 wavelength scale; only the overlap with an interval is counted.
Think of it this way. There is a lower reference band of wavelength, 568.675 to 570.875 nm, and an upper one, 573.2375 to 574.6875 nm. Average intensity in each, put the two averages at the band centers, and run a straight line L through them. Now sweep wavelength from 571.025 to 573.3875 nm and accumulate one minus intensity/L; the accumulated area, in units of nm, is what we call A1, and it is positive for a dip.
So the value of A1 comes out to -0.06 nm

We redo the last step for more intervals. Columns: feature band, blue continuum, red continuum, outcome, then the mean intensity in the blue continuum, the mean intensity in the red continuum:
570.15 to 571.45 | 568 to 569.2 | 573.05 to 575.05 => 0.06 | 21.1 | 20.2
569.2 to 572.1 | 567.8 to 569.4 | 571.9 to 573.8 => 0.17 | 21.1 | 20.5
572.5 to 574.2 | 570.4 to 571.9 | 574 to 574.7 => 0.08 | 19.7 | 21.3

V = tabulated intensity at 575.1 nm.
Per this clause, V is 19.97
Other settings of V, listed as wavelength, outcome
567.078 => 21.74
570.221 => 19.14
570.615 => 18.53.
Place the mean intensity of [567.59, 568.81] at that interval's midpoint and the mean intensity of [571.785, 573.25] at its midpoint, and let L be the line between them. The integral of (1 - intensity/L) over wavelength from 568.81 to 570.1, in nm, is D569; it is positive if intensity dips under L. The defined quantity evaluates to 0.17 nm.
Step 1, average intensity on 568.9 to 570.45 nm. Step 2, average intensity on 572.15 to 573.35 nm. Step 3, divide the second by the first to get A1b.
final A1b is 1.1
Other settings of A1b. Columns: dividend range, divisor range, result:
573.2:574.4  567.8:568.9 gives 0.90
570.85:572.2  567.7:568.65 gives 0.88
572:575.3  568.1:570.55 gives 1.01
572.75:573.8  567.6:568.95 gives 0.91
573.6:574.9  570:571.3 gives 1.01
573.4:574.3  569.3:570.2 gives 1.01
